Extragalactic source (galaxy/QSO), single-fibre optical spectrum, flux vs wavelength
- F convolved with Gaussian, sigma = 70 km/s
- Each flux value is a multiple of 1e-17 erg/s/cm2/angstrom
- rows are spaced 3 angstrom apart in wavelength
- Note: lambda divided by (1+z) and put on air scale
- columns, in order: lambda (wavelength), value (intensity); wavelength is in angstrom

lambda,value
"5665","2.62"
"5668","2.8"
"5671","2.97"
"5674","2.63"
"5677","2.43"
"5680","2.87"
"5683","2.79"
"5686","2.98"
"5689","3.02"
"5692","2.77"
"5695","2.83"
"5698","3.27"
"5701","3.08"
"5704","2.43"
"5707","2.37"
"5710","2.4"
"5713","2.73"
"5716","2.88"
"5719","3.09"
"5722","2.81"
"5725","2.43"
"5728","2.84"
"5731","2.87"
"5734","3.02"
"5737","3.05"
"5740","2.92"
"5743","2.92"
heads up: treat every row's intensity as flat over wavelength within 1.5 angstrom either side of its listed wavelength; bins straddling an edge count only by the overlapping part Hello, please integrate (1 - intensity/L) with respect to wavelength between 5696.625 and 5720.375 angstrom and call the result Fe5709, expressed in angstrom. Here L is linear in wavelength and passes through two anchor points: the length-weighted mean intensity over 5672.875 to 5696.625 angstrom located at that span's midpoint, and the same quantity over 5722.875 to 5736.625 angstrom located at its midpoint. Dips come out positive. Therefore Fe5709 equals 0.2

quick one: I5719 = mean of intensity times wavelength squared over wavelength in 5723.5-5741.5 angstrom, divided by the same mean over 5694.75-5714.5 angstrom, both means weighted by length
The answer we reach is 1.1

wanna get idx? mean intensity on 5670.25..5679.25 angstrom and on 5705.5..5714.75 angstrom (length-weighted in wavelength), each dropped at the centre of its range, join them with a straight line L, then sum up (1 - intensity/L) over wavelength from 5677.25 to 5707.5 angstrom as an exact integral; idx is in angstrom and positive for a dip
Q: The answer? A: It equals -2.9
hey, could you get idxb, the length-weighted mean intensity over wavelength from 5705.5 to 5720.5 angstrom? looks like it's 2.69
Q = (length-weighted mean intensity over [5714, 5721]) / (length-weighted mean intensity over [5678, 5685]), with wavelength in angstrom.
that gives 1.1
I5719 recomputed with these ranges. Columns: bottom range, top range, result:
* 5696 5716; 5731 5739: 1.11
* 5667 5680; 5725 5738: 1.08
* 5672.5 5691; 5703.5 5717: 0.93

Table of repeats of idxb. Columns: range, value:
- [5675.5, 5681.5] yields 2.65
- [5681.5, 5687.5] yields 2.89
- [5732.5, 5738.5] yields 3.04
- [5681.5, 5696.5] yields 2.88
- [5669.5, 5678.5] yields 2.68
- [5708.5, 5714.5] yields 2.56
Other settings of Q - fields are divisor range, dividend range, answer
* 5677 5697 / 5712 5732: 0.98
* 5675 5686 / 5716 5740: 1.05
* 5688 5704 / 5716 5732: 0.96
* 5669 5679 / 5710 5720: 1.05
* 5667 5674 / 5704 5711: 0.84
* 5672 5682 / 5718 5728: 1.04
